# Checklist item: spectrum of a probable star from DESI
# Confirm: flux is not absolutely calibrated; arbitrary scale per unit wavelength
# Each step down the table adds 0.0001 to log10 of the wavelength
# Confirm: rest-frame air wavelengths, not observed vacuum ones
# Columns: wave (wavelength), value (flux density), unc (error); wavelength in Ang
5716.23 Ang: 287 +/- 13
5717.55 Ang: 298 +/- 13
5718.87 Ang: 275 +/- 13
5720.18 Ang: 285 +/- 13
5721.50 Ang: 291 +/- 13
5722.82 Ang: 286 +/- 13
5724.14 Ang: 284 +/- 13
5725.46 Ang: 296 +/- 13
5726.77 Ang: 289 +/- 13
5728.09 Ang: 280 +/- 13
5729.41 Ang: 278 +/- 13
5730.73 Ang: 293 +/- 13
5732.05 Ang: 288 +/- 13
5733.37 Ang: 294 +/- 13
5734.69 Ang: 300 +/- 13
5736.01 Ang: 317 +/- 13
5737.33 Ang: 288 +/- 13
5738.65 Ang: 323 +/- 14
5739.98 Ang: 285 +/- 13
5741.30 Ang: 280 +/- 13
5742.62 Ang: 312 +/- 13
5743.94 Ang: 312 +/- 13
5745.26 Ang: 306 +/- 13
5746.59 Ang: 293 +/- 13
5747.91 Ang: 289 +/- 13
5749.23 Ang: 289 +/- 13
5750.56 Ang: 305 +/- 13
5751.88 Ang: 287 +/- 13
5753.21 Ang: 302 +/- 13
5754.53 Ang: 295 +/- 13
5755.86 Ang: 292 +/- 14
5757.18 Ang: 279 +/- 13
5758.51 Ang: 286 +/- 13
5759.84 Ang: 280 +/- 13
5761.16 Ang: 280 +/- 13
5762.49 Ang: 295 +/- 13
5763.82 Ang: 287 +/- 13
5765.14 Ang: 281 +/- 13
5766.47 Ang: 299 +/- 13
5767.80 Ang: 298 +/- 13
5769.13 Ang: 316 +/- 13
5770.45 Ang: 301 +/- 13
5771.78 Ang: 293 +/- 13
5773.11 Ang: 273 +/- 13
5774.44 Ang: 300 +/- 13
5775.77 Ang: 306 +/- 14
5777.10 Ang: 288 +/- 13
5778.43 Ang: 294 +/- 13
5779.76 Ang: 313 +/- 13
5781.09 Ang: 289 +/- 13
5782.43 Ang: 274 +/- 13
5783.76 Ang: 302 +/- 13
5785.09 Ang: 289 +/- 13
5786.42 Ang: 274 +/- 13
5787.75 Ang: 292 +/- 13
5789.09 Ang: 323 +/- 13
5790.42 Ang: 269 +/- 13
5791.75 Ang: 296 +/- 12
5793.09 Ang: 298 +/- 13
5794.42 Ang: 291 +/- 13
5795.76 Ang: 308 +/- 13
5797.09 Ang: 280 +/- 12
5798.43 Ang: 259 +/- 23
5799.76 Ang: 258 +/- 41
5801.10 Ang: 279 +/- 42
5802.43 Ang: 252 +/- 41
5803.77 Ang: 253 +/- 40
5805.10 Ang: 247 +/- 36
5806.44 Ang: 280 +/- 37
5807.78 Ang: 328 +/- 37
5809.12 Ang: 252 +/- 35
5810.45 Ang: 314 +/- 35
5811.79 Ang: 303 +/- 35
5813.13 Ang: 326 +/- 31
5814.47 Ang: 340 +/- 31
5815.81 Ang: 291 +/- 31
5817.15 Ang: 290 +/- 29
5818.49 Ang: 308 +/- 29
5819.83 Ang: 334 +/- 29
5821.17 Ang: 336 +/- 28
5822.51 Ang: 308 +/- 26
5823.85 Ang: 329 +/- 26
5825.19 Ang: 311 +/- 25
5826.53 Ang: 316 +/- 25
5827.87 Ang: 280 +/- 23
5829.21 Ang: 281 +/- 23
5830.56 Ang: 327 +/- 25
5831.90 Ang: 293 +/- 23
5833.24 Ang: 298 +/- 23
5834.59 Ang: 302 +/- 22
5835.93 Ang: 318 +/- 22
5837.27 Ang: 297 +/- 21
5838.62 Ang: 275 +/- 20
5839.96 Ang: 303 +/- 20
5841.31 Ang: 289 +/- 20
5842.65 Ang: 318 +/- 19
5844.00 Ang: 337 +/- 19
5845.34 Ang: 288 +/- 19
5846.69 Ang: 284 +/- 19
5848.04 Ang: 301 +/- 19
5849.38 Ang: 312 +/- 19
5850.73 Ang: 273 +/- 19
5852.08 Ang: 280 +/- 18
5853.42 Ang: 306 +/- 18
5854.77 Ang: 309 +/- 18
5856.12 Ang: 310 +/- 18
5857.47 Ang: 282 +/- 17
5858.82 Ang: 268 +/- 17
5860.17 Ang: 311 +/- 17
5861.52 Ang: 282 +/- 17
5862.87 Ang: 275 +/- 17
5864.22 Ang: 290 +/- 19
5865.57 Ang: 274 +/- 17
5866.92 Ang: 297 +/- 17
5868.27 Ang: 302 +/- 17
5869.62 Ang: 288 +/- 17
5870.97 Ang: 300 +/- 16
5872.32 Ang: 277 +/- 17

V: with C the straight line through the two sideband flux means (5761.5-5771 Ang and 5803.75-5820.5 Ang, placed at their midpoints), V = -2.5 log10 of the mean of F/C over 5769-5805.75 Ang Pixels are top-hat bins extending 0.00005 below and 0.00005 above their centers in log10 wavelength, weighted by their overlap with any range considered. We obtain 0.04 mag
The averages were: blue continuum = 296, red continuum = 299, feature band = 286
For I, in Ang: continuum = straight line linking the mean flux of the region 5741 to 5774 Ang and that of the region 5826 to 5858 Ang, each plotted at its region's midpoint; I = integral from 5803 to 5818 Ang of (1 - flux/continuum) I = 0.2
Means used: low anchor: 293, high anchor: 299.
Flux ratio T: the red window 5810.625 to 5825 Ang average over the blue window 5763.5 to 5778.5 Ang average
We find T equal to 1.07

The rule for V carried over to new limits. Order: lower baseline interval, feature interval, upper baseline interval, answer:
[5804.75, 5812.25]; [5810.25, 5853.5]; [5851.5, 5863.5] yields -0.055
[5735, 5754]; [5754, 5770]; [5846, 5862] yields 0.027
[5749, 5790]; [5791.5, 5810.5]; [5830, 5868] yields 0.061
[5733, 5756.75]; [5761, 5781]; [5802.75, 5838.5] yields 0.015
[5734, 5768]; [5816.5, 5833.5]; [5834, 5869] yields -0.049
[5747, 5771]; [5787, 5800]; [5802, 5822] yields 0.028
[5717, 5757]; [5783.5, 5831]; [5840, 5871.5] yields -0.002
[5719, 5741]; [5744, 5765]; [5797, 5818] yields -0.007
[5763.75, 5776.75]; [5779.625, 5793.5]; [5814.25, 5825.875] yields 0.039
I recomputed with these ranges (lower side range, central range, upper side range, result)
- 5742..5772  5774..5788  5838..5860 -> 0.1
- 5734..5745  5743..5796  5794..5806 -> -1.4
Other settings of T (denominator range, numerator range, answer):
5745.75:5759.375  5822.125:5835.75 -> 1.05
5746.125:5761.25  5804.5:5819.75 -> 1.03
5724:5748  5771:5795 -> 0.99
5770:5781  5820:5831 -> 1.05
